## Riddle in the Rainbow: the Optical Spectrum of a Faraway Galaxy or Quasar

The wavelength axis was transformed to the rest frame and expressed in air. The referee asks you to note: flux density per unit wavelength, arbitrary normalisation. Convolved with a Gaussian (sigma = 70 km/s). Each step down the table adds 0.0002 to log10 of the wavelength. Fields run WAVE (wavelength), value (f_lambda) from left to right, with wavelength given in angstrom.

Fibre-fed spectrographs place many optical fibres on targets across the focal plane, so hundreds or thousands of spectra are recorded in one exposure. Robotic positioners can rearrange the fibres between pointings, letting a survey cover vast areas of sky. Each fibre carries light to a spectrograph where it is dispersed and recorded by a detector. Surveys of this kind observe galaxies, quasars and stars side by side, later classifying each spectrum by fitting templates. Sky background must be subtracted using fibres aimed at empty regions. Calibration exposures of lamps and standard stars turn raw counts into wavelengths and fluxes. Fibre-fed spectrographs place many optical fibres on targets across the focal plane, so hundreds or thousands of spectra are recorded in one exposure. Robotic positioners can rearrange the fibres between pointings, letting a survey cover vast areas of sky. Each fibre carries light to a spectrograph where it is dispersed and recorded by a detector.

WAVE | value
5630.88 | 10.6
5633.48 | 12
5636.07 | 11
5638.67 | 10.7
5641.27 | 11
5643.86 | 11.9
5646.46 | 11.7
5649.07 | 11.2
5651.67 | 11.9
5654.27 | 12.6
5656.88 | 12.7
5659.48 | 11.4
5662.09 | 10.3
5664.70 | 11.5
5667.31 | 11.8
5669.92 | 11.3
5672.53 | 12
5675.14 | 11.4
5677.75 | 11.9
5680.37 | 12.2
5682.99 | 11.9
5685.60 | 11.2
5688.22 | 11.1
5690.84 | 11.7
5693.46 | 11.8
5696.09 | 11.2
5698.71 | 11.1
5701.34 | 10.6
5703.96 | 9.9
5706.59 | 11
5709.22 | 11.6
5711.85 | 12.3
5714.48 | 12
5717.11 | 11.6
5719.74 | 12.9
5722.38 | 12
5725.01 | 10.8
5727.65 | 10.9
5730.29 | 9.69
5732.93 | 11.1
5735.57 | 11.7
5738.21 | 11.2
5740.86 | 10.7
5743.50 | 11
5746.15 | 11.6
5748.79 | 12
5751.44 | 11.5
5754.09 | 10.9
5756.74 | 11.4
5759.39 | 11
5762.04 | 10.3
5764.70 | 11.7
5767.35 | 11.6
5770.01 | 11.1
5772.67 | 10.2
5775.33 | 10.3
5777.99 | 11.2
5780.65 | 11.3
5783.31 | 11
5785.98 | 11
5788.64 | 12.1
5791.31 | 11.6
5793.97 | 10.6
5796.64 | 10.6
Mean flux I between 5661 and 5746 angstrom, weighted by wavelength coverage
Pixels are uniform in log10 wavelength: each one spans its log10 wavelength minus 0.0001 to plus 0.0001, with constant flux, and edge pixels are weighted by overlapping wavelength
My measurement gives 11.4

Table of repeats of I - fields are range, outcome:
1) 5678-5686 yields 11.8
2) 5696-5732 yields 11.3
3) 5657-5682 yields 11.6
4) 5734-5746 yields 11.2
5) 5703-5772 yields 11.3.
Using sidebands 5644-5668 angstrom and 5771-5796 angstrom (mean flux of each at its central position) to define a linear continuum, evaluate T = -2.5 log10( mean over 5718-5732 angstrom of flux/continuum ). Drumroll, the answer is 0.01 mag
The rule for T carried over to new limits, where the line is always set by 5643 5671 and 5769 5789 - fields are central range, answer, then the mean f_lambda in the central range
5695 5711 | 0.04 mag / 10.9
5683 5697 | 0.00 mag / 11.5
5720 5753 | 0.00 mag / 11.2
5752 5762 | 0.01 mag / 11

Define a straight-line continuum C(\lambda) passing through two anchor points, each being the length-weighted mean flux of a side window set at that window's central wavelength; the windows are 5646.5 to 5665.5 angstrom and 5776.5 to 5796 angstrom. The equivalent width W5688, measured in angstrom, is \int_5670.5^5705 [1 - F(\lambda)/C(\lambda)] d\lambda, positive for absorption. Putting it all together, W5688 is 0.48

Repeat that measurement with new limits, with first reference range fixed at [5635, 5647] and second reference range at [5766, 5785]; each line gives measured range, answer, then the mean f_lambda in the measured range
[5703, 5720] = -0.7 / 11.6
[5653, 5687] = -1.6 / 11.7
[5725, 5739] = 0.2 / 10.9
